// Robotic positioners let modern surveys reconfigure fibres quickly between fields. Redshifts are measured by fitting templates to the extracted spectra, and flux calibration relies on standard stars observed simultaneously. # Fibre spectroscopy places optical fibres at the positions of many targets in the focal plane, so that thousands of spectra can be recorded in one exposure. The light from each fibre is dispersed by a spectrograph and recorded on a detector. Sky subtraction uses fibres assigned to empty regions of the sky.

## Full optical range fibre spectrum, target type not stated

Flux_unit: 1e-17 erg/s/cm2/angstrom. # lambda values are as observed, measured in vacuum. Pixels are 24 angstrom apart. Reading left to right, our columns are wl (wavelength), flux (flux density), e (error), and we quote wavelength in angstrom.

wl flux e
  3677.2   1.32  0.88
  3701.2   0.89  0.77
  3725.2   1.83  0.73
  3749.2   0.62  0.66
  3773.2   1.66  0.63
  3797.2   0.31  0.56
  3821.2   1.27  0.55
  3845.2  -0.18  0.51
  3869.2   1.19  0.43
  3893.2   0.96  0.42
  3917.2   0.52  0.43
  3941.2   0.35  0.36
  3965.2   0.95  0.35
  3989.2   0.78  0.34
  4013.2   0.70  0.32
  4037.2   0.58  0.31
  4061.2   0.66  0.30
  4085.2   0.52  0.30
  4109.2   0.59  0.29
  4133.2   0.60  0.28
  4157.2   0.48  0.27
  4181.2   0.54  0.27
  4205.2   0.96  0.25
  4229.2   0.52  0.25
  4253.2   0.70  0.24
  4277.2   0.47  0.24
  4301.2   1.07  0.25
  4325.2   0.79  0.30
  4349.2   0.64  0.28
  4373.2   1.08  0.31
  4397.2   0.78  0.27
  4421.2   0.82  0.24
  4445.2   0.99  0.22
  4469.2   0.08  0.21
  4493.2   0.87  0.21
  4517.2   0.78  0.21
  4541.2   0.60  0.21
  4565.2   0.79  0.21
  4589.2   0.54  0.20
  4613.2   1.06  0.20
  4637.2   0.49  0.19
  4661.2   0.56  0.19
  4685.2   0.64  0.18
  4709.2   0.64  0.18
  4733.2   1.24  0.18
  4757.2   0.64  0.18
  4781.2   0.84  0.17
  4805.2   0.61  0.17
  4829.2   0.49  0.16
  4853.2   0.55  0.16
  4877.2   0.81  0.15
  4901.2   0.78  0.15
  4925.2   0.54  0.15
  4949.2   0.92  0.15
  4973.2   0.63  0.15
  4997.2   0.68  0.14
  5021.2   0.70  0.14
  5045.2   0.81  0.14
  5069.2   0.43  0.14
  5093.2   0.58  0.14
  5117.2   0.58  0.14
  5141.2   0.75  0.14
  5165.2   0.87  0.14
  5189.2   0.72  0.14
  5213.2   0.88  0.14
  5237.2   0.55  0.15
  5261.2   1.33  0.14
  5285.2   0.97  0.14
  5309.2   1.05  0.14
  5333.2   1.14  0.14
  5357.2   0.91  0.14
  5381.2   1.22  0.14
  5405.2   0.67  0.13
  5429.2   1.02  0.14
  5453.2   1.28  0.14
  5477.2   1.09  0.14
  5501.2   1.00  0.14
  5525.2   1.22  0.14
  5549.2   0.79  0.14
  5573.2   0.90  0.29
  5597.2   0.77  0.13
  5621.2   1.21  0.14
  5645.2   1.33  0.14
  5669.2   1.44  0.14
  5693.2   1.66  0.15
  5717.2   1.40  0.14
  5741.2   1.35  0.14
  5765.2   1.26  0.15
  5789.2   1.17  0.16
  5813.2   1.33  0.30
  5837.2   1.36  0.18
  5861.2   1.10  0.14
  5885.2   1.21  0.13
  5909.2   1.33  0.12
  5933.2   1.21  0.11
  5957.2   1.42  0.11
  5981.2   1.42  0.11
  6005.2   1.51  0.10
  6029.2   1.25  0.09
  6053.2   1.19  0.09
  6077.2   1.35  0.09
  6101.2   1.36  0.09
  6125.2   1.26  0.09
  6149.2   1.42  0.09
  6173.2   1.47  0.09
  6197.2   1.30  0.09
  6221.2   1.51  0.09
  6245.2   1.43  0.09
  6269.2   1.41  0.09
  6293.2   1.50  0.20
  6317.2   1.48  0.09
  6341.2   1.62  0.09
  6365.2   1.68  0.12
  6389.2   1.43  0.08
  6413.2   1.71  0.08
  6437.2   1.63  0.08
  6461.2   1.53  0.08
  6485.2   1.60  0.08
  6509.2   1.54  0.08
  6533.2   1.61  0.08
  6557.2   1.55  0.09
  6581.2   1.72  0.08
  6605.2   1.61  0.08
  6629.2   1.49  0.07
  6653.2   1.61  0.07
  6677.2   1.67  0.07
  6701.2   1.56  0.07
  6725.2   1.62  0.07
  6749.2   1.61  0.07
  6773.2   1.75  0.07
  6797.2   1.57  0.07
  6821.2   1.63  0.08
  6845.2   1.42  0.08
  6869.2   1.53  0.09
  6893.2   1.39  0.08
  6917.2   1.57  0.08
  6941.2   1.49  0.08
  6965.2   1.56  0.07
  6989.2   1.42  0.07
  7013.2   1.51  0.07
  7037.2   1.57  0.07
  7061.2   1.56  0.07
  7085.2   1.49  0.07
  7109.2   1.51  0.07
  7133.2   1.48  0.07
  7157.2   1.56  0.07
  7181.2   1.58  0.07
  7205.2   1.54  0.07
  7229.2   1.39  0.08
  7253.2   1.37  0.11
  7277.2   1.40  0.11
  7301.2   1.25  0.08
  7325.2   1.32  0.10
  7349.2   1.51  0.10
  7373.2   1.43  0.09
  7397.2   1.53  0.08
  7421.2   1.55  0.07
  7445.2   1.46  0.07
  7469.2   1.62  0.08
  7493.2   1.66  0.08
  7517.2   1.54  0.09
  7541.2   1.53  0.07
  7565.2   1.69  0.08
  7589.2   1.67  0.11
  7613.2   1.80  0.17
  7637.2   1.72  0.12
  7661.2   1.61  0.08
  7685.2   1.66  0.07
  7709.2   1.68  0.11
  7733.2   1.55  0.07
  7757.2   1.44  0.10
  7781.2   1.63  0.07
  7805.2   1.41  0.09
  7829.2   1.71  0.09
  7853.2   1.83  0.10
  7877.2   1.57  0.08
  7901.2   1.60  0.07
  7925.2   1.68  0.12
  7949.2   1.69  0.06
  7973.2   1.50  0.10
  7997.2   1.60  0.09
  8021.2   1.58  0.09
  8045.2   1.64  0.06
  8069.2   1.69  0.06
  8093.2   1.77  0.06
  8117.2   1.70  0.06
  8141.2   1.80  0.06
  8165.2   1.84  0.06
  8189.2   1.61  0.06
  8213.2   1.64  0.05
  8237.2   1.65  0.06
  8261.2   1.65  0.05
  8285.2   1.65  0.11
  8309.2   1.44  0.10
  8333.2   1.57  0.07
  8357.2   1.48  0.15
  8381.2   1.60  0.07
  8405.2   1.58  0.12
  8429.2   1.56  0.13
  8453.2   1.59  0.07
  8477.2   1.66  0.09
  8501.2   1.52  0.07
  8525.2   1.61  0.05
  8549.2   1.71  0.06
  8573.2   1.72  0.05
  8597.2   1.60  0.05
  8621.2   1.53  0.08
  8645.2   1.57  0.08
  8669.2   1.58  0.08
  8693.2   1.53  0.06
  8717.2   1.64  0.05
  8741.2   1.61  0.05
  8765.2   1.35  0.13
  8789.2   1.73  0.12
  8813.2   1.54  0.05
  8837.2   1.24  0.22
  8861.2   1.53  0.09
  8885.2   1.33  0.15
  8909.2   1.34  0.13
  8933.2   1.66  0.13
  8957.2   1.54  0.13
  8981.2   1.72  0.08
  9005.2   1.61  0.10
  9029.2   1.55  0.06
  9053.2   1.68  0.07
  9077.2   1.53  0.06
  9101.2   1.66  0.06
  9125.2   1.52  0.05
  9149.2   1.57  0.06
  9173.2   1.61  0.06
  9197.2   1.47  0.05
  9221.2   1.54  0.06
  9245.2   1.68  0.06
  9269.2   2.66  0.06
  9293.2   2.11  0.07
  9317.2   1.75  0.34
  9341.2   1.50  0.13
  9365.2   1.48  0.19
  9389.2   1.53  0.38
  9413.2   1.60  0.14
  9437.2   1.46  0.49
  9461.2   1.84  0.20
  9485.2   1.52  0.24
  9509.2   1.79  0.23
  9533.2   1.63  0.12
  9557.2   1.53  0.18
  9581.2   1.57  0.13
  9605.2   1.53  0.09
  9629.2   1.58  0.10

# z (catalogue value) 0.411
